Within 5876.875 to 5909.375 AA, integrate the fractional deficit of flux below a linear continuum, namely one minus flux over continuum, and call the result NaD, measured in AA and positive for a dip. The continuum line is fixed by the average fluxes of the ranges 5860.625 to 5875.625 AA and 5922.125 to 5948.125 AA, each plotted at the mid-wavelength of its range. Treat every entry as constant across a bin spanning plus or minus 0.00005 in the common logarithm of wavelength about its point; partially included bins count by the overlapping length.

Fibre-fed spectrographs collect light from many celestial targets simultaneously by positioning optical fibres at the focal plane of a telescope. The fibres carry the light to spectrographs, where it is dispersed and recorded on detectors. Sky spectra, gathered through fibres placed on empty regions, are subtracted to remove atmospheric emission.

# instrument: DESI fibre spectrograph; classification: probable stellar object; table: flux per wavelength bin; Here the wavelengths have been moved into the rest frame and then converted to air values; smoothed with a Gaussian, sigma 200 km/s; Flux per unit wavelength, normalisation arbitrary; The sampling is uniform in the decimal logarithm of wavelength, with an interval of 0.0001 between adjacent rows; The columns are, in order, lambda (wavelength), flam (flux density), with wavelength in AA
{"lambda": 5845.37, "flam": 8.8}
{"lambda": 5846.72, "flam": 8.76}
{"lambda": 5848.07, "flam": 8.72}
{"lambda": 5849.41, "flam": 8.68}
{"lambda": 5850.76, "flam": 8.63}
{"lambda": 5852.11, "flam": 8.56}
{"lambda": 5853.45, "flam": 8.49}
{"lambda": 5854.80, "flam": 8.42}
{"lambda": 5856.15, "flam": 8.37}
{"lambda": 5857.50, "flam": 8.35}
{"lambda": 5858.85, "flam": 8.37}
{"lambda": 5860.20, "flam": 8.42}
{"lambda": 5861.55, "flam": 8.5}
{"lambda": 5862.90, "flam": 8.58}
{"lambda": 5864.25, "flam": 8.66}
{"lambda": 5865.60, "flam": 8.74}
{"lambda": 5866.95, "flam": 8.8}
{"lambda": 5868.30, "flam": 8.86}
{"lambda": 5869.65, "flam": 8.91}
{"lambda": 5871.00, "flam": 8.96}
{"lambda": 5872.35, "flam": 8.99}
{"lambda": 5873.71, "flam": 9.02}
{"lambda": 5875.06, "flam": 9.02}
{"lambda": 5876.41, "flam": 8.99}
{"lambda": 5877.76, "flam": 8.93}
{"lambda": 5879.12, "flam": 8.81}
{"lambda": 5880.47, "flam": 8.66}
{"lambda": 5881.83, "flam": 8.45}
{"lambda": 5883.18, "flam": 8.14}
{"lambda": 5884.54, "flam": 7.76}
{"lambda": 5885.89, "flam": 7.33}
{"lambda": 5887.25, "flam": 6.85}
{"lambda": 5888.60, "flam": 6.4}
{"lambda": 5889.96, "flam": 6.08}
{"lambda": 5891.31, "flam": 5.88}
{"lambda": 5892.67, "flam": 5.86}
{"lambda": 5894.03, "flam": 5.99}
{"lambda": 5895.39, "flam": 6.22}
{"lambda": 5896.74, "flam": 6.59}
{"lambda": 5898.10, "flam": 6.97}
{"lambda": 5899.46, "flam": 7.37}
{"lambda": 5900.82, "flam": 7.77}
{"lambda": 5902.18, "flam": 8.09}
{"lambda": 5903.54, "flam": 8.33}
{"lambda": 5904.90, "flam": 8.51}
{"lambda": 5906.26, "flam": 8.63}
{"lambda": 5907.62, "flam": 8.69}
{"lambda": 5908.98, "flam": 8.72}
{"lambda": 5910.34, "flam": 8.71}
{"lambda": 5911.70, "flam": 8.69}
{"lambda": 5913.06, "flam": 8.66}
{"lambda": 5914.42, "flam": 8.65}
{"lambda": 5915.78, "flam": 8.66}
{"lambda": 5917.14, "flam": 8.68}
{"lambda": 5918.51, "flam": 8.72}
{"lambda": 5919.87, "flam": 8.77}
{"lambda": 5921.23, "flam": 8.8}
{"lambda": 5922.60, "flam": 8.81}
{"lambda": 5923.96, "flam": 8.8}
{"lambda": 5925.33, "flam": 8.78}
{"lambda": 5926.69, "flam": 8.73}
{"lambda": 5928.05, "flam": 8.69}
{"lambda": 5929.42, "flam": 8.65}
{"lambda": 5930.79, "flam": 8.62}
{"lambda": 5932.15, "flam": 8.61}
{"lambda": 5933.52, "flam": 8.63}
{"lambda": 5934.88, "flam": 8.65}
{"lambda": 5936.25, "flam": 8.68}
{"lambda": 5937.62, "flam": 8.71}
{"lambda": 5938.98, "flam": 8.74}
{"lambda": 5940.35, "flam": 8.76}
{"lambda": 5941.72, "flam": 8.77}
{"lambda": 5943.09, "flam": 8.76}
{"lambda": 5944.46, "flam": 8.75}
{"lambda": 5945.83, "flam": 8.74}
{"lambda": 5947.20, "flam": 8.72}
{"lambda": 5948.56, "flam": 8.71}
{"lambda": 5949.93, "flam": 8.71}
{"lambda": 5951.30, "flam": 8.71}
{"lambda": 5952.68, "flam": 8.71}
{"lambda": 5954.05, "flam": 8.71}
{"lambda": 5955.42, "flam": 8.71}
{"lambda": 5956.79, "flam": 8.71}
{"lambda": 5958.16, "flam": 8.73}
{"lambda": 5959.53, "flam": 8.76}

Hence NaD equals 4.6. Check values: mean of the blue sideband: 8.81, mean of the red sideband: 8.72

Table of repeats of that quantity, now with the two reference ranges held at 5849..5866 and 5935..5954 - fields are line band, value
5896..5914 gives 1.0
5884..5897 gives 3.2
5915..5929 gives -0.1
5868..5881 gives -0.6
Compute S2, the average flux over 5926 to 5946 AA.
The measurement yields 8.7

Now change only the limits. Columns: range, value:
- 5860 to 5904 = 7.9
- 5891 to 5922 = 7.94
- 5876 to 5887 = 8.31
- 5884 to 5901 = 6.66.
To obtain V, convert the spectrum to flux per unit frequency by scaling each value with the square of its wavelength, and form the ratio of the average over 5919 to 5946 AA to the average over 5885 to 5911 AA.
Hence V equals 1.2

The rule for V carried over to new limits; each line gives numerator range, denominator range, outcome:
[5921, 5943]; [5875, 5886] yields 1.05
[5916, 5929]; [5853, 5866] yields 1.05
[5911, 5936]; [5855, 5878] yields 1.02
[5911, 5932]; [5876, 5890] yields 1.12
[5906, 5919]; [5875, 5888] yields 1.06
